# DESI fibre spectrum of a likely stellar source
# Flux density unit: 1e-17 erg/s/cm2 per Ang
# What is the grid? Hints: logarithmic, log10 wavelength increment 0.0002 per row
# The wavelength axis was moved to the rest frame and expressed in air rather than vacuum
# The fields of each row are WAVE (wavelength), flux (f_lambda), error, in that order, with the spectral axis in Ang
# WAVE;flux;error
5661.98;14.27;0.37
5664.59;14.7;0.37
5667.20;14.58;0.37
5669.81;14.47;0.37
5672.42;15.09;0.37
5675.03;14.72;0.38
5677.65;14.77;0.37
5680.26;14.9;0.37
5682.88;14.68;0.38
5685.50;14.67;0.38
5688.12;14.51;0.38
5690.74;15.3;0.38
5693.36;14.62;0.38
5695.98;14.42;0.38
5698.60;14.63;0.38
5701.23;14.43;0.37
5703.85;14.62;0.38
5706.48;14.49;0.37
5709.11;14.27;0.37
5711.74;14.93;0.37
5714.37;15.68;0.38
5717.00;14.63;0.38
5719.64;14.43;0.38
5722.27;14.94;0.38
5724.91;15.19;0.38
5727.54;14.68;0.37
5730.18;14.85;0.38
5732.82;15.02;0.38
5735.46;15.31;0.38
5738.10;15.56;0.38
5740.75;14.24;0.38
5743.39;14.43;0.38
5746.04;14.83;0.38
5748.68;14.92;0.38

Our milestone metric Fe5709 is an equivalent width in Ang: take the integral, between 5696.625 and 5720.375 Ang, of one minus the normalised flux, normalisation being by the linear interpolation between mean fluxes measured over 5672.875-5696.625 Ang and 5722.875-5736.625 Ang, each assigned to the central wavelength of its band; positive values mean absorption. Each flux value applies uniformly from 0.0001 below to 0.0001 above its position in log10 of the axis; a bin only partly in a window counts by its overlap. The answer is 0.3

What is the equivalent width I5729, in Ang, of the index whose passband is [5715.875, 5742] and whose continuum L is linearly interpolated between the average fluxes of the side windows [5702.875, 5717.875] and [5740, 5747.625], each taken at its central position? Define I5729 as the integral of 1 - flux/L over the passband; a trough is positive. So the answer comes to -0.4 Ang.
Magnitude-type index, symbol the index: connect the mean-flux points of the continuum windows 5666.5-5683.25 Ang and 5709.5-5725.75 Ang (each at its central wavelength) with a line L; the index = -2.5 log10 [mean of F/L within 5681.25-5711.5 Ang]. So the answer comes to 0.016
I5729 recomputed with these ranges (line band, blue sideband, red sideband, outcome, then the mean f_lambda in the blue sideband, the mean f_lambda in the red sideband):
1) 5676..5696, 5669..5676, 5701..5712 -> -0.1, 14.8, 14.5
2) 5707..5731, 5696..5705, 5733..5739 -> 0.2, 14.5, 15.4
